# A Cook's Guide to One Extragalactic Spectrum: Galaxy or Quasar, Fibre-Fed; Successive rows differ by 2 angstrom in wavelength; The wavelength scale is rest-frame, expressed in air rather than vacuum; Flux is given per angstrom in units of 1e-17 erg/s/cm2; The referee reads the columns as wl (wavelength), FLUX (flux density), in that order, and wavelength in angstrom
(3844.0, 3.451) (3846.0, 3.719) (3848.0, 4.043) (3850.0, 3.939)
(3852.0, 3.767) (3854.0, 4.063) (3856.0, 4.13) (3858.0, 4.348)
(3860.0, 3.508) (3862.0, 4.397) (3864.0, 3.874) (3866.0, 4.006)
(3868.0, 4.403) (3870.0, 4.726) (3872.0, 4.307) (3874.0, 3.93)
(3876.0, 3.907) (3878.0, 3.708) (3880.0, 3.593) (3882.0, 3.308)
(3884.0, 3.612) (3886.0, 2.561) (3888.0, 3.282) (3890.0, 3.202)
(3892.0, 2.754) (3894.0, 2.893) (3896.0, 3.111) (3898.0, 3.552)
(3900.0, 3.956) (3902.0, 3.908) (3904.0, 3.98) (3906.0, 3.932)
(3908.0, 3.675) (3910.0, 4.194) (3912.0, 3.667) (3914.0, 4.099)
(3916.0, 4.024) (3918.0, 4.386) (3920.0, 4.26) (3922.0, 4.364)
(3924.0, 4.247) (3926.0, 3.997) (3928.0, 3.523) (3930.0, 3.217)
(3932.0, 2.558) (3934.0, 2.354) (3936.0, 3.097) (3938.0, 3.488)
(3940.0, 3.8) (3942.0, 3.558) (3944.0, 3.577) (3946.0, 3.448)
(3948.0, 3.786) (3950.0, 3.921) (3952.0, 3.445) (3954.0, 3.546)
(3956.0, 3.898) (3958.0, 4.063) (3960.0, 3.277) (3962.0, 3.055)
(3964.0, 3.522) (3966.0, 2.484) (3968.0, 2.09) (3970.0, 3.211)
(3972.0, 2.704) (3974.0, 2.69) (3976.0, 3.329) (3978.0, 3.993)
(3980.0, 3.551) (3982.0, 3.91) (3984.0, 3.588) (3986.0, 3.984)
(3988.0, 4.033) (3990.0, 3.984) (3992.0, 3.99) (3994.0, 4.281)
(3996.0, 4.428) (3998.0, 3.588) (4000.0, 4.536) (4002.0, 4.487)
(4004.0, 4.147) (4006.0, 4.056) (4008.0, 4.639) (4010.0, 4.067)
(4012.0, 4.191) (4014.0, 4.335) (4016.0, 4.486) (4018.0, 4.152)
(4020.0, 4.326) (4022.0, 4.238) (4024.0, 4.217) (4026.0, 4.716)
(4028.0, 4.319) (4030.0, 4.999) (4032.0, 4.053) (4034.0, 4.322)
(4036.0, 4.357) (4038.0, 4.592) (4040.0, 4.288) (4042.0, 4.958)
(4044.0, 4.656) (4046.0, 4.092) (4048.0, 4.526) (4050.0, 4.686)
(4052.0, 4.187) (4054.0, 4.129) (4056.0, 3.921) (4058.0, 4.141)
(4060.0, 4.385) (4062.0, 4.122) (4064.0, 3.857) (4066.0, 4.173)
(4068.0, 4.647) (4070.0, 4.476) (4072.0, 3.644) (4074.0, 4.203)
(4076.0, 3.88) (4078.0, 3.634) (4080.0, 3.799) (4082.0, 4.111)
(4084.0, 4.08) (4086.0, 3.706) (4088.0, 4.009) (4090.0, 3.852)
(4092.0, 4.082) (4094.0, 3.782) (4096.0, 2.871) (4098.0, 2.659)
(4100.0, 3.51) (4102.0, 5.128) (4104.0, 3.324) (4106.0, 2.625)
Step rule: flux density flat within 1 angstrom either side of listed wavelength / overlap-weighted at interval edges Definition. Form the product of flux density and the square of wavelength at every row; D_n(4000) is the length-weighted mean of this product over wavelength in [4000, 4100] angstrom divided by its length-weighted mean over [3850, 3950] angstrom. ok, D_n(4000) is 1.21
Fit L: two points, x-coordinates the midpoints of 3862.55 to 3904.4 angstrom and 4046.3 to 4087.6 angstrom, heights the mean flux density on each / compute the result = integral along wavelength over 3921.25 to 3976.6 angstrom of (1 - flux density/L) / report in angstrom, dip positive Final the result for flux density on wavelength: 6.5 angstrom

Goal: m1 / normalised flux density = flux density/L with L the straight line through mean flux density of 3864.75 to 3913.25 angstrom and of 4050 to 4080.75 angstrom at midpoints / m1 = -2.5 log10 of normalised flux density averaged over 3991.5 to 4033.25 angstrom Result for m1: -0.09 mag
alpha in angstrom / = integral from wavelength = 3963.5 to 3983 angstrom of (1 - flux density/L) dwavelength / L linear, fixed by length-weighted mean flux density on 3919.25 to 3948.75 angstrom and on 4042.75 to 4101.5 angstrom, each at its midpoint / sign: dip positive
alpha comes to 2.86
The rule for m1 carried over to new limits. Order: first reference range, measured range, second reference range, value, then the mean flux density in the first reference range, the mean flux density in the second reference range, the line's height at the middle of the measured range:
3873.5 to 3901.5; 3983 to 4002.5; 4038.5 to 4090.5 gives -0.06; 3.38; 4.17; 3.85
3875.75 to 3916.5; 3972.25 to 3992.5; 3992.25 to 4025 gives 0.12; 3.56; 4.25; 4.09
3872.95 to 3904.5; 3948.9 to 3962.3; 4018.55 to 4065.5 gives 0.06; 3.45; 4.35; 3.84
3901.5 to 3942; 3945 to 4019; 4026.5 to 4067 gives 0.08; 3.73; 4.34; 4.03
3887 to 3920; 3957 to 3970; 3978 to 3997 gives 0.25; 3.68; 3.97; 3.89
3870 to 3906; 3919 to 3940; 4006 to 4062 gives 0.07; 3.55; 4.36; 3.78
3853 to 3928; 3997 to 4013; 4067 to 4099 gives -0.10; 3.83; 3.84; 3.84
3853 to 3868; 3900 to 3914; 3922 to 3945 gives -0.07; 4.07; 3.44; 3.67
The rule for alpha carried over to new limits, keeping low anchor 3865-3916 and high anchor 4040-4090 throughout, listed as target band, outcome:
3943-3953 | 0.6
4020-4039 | -1.6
